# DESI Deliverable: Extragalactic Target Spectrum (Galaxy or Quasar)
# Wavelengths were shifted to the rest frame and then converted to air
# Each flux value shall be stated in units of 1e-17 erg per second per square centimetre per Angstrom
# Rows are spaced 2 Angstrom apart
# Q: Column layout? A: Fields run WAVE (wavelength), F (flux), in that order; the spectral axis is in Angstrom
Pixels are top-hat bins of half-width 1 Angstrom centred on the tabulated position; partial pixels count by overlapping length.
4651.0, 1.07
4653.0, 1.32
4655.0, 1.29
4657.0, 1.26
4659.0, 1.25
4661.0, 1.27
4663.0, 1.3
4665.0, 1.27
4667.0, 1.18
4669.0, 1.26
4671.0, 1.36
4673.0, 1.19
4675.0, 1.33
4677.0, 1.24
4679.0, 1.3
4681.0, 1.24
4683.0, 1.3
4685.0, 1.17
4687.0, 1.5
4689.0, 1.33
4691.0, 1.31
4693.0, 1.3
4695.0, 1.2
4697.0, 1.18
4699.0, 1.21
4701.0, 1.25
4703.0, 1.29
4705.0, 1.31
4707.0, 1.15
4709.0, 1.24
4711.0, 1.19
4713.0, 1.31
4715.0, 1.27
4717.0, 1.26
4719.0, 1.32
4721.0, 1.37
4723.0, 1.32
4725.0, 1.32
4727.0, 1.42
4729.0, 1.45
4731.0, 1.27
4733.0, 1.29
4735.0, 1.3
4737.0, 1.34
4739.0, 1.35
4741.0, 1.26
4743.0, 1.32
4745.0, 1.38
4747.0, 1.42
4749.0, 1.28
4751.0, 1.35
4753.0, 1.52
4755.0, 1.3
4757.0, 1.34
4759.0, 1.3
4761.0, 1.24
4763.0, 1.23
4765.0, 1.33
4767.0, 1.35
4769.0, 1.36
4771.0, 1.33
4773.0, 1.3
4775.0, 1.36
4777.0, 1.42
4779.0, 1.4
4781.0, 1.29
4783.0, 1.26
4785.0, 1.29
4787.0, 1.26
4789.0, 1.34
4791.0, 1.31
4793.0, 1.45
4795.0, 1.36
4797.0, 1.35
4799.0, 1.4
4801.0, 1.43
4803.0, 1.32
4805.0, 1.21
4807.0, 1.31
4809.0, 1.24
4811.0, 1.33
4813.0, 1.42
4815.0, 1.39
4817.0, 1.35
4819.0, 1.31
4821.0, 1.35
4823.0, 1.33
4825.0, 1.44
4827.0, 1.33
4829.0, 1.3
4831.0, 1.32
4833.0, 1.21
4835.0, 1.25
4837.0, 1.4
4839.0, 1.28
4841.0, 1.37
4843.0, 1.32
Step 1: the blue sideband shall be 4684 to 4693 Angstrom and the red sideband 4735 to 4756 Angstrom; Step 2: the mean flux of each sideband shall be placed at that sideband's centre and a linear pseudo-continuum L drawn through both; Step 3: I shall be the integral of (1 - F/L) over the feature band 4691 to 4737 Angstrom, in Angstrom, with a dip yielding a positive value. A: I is 1.8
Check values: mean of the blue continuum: 1.32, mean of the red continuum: 1.35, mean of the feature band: 1.28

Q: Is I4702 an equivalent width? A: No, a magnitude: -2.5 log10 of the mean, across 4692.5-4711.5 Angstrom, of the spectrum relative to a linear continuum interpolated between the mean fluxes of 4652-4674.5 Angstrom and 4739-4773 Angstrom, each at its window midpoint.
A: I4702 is 0.06 mag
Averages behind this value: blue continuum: 1.27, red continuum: 1.33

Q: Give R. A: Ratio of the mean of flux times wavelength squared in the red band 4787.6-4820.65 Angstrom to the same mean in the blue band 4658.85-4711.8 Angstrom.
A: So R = 1.1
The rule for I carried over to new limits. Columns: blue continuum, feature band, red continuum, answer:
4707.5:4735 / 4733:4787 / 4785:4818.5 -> -0.3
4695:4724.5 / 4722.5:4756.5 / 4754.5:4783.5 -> -1.5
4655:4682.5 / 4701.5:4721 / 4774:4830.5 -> 0.4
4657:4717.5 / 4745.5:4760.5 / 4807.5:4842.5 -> -0.7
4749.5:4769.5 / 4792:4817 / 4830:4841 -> -0.7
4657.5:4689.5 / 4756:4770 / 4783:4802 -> 0.3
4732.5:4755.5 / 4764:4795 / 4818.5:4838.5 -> 0.0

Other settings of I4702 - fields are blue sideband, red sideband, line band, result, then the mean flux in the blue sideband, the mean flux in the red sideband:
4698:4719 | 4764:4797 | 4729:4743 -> -0.024 mag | 1.25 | 1.34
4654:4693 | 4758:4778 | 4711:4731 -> -0.020 mag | 1.28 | 1.32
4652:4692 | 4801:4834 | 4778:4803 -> -0.021 mag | 1.28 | 1.33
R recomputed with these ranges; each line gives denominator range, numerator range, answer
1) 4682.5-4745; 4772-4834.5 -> 1.07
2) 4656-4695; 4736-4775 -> 1.08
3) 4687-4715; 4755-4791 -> 1.08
